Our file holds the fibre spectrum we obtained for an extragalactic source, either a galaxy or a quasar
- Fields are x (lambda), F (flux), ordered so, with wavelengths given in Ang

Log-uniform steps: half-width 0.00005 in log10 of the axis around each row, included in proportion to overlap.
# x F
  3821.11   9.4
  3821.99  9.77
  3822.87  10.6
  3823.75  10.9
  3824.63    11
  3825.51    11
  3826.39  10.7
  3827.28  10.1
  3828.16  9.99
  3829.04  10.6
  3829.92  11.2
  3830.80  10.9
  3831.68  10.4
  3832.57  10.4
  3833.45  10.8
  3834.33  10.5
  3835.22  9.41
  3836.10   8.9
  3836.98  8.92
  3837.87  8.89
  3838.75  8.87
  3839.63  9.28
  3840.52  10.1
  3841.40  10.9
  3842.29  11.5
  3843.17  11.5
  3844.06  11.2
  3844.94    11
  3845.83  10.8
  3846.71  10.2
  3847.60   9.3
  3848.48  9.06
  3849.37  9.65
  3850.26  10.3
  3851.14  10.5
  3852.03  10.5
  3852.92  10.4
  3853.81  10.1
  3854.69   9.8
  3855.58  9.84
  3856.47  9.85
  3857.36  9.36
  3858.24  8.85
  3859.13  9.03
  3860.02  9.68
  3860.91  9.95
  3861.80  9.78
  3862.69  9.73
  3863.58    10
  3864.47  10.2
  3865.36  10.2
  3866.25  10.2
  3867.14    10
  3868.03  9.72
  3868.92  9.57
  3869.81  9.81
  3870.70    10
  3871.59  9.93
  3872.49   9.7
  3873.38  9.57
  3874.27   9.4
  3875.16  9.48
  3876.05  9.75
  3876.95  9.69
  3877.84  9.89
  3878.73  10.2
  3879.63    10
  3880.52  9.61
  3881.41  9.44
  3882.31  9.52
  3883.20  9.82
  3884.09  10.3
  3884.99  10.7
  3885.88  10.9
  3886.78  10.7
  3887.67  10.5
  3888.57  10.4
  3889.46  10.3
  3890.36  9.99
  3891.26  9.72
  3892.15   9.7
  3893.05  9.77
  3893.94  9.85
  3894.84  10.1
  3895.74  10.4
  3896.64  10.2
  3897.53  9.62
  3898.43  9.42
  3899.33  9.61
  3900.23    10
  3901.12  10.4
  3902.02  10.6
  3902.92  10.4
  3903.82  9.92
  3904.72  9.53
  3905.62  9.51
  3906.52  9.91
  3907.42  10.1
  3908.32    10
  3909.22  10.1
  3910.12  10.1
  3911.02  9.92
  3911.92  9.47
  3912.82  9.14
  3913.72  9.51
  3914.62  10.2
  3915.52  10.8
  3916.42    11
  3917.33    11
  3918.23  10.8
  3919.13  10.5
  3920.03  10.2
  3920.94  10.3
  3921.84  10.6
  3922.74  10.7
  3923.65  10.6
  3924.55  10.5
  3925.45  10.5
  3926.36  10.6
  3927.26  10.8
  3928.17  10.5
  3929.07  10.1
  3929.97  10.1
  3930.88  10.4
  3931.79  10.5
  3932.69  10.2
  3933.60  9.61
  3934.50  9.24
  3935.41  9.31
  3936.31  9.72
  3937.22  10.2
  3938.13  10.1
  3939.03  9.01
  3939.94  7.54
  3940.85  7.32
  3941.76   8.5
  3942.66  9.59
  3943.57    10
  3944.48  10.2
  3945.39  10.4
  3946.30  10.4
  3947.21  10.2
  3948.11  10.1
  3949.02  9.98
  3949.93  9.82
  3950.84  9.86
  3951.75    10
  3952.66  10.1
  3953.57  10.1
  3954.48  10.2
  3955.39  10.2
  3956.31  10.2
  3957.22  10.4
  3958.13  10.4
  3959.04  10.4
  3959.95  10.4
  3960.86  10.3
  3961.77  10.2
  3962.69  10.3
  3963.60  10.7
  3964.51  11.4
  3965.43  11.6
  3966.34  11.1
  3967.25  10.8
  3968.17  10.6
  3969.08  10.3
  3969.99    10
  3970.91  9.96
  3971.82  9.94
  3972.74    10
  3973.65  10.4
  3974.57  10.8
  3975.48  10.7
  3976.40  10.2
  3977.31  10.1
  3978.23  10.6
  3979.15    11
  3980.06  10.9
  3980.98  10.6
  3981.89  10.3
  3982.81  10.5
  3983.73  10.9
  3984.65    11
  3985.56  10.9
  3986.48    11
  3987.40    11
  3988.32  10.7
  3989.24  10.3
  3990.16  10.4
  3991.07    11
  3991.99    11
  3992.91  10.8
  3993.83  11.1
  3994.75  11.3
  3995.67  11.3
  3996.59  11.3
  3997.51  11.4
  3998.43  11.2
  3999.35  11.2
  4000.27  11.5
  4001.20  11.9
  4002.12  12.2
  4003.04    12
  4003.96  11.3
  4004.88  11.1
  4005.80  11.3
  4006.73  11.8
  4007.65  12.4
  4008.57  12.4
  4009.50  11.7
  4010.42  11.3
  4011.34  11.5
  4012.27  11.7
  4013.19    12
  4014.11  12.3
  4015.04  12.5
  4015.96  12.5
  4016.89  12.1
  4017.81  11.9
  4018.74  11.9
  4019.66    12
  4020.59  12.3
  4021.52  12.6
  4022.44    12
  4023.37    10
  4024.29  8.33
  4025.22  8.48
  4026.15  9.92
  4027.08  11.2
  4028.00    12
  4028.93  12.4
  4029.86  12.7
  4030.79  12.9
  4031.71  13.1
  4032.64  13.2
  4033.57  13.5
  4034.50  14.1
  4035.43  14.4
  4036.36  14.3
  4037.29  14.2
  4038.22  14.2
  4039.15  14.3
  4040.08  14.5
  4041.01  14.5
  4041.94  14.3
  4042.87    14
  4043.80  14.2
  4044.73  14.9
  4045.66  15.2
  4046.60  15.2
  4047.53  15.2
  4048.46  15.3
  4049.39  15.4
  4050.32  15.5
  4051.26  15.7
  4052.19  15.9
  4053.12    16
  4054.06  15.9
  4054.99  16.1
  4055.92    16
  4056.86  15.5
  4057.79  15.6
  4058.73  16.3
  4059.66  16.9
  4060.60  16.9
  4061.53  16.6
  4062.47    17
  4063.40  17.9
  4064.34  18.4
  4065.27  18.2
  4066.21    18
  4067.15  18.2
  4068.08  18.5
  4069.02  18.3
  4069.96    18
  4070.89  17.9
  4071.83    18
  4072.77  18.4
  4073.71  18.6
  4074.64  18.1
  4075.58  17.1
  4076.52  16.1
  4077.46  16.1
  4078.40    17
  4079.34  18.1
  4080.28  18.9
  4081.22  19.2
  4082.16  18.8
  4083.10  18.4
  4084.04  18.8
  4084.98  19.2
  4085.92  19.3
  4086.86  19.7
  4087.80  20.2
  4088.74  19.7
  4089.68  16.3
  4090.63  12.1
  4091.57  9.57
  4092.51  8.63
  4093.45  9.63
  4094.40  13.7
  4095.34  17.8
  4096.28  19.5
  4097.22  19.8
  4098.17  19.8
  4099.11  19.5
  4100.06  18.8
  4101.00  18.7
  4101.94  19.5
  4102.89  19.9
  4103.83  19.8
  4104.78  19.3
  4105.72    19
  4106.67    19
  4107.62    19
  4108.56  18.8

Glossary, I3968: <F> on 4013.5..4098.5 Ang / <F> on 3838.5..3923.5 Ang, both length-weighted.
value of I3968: 1.53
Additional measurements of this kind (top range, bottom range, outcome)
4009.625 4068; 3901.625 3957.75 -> 1.40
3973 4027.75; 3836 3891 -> 1.12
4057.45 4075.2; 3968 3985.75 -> 1.69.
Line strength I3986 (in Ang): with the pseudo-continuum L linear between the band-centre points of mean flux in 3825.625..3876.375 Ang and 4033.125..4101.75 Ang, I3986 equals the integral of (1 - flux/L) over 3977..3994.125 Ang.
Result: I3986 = 4.0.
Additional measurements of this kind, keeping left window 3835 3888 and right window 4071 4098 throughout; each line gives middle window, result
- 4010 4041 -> 5.8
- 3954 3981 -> 5.7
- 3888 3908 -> 2.0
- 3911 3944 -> 5.6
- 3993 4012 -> 3.8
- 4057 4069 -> -0.7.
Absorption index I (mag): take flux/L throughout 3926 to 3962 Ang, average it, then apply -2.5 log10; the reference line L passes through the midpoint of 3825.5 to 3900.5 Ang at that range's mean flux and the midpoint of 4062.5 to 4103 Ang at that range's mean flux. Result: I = 0.27 mag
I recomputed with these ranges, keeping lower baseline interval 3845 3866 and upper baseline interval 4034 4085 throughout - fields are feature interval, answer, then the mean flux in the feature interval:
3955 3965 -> 0.261 mag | 10.4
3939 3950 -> 0.325 mag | 9.47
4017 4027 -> 0.357 mag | 11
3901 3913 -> 0.164 mag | 9.94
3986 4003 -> 0.276 mag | 11.2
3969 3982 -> 0.306 mag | 10.4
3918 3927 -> 0.147 mag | 10.5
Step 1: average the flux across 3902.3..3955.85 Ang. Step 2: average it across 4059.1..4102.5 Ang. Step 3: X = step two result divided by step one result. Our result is 1.7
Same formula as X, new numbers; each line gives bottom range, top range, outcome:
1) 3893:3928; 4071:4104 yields 1.72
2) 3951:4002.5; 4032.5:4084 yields 1.53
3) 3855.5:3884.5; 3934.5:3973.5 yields 1.03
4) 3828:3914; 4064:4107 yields 1.78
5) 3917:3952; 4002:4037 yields 1.20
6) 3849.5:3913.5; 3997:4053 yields 1.29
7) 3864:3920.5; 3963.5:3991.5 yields 1.06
